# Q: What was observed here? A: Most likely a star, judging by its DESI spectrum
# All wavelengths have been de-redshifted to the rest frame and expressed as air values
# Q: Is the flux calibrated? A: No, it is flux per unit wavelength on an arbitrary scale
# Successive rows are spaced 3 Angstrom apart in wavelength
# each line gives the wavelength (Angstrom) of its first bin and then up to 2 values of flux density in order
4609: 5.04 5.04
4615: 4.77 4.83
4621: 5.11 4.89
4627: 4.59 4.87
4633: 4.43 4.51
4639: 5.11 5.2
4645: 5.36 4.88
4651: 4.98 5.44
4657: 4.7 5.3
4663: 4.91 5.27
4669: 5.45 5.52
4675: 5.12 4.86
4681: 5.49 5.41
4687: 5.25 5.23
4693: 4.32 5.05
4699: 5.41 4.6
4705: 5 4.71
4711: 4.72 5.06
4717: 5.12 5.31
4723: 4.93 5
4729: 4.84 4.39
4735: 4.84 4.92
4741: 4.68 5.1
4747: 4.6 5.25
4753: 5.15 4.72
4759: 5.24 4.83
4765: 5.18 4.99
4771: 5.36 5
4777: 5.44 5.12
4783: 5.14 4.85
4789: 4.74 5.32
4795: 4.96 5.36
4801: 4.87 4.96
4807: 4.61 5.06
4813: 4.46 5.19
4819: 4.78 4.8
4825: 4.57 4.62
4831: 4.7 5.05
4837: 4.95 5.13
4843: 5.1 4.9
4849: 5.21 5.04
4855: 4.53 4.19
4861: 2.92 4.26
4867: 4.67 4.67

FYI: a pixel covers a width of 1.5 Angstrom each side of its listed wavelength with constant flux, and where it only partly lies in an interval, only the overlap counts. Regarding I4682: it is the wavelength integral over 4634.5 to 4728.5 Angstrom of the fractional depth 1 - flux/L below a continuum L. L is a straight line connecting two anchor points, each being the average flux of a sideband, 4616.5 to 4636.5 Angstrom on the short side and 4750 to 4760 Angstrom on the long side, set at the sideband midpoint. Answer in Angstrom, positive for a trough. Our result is -3.5 Angstrom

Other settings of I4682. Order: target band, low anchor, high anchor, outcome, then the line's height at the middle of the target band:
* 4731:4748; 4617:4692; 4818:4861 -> 0.5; 4.93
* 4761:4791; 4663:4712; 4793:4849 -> -0.6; 4.97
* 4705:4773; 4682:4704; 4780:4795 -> 1.1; 5.03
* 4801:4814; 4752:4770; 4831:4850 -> 0.6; 5.02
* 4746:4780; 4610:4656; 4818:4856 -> -1.2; 4.9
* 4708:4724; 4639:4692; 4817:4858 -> 0.3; 5.09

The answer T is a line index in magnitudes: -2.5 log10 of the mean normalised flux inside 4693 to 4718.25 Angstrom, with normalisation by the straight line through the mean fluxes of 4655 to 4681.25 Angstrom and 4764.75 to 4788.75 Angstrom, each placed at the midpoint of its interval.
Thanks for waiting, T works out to 0.050 mag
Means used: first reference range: 5.17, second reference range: 5.11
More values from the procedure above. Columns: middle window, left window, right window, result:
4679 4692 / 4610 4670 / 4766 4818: -0.062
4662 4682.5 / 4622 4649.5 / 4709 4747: -0.076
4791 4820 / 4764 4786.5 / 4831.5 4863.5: 0.000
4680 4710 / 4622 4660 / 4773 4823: -0.019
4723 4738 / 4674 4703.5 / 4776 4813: 0.055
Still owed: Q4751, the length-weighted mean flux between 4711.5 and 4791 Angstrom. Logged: 4.99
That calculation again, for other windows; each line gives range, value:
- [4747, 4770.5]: 5.04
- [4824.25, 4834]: 4.7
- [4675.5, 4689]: 5.24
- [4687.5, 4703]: 4.95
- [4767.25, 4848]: 4.97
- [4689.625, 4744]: 4.89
